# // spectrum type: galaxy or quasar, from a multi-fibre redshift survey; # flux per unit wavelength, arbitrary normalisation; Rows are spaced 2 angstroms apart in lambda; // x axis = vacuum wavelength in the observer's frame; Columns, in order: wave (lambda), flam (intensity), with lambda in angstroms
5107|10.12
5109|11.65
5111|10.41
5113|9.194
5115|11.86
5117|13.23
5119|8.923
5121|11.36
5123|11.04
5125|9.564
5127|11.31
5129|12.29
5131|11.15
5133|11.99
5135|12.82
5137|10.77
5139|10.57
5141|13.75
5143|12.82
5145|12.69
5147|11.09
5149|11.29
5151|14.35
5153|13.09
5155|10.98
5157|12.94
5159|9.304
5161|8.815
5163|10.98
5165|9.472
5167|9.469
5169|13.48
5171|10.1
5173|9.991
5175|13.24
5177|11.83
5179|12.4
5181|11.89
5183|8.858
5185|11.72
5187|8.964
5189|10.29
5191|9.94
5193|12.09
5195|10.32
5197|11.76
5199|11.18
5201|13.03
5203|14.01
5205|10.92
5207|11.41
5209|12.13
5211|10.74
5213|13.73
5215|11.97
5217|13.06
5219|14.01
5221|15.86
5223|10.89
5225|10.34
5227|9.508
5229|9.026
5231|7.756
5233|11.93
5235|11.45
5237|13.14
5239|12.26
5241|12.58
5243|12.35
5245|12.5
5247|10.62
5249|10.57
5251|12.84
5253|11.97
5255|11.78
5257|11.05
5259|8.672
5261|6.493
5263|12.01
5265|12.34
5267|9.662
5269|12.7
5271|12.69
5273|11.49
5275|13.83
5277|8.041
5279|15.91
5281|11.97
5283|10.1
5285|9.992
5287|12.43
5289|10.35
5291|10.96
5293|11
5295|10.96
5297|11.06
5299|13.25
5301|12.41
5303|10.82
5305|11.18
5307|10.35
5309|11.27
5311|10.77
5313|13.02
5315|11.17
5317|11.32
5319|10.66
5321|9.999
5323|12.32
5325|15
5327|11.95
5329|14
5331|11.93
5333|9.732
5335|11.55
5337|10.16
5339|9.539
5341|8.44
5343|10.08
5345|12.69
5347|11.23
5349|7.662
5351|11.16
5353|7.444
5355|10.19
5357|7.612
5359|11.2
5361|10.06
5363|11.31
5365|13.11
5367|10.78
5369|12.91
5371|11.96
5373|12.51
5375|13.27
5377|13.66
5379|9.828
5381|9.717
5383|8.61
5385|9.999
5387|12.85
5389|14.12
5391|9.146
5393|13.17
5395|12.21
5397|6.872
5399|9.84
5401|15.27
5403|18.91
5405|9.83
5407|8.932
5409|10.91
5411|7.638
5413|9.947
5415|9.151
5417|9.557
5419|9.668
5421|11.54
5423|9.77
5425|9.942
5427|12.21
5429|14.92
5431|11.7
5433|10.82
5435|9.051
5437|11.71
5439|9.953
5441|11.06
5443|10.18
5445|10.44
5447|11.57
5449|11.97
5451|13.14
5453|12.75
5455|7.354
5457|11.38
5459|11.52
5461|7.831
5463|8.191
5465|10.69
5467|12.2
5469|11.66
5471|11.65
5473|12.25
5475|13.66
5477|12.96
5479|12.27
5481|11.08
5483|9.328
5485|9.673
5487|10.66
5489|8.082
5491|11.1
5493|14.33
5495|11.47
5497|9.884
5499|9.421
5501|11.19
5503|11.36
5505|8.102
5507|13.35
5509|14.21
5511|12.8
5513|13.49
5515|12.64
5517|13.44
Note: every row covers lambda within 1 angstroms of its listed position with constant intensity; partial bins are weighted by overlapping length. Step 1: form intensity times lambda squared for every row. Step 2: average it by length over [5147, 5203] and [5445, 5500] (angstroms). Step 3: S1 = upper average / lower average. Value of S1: 1.10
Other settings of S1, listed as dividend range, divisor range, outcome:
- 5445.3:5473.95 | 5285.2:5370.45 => 1.04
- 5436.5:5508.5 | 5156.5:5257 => 1.06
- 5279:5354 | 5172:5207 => 1.03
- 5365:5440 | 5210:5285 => 1.03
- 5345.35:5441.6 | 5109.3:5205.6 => 1.06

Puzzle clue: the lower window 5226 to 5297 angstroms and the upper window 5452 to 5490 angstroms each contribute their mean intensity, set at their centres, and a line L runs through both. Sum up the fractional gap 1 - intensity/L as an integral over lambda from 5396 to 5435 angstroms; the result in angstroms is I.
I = 0.2 angstroms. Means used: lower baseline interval 11.2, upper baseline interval 10.8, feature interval 10.9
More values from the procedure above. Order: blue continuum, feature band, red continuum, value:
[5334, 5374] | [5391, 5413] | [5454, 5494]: -1.0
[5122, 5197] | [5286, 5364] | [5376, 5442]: 0.8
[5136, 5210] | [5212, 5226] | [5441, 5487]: -1.8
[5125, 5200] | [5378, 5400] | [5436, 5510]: 1.1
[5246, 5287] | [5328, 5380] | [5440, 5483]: 1.4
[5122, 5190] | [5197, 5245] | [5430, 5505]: -2.8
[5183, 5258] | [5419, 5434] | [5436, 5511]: -0.3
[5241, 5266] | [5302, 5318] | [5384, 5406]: 0.4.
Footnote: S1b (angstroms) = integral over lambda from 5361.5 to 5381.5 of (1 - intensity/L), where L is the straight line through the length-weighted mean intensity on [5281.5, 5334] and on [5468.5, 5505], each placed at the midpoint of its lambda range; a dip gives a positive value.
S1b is -1.00 angstroms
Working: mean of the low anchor 11.5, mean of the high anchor 11.1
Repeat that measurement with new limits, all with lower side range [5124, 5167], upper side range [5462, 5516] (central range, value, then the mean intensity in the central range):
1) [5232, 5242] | -0.71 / 12.3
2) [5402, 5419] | 1.28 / 10.6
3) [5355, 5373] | 0.44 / 11.1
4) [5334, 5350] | 1.77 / 10.2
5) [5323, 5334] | -1.03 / 12.5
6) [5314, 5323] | 0.38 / 11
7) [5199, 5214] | -0.97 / 12.2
